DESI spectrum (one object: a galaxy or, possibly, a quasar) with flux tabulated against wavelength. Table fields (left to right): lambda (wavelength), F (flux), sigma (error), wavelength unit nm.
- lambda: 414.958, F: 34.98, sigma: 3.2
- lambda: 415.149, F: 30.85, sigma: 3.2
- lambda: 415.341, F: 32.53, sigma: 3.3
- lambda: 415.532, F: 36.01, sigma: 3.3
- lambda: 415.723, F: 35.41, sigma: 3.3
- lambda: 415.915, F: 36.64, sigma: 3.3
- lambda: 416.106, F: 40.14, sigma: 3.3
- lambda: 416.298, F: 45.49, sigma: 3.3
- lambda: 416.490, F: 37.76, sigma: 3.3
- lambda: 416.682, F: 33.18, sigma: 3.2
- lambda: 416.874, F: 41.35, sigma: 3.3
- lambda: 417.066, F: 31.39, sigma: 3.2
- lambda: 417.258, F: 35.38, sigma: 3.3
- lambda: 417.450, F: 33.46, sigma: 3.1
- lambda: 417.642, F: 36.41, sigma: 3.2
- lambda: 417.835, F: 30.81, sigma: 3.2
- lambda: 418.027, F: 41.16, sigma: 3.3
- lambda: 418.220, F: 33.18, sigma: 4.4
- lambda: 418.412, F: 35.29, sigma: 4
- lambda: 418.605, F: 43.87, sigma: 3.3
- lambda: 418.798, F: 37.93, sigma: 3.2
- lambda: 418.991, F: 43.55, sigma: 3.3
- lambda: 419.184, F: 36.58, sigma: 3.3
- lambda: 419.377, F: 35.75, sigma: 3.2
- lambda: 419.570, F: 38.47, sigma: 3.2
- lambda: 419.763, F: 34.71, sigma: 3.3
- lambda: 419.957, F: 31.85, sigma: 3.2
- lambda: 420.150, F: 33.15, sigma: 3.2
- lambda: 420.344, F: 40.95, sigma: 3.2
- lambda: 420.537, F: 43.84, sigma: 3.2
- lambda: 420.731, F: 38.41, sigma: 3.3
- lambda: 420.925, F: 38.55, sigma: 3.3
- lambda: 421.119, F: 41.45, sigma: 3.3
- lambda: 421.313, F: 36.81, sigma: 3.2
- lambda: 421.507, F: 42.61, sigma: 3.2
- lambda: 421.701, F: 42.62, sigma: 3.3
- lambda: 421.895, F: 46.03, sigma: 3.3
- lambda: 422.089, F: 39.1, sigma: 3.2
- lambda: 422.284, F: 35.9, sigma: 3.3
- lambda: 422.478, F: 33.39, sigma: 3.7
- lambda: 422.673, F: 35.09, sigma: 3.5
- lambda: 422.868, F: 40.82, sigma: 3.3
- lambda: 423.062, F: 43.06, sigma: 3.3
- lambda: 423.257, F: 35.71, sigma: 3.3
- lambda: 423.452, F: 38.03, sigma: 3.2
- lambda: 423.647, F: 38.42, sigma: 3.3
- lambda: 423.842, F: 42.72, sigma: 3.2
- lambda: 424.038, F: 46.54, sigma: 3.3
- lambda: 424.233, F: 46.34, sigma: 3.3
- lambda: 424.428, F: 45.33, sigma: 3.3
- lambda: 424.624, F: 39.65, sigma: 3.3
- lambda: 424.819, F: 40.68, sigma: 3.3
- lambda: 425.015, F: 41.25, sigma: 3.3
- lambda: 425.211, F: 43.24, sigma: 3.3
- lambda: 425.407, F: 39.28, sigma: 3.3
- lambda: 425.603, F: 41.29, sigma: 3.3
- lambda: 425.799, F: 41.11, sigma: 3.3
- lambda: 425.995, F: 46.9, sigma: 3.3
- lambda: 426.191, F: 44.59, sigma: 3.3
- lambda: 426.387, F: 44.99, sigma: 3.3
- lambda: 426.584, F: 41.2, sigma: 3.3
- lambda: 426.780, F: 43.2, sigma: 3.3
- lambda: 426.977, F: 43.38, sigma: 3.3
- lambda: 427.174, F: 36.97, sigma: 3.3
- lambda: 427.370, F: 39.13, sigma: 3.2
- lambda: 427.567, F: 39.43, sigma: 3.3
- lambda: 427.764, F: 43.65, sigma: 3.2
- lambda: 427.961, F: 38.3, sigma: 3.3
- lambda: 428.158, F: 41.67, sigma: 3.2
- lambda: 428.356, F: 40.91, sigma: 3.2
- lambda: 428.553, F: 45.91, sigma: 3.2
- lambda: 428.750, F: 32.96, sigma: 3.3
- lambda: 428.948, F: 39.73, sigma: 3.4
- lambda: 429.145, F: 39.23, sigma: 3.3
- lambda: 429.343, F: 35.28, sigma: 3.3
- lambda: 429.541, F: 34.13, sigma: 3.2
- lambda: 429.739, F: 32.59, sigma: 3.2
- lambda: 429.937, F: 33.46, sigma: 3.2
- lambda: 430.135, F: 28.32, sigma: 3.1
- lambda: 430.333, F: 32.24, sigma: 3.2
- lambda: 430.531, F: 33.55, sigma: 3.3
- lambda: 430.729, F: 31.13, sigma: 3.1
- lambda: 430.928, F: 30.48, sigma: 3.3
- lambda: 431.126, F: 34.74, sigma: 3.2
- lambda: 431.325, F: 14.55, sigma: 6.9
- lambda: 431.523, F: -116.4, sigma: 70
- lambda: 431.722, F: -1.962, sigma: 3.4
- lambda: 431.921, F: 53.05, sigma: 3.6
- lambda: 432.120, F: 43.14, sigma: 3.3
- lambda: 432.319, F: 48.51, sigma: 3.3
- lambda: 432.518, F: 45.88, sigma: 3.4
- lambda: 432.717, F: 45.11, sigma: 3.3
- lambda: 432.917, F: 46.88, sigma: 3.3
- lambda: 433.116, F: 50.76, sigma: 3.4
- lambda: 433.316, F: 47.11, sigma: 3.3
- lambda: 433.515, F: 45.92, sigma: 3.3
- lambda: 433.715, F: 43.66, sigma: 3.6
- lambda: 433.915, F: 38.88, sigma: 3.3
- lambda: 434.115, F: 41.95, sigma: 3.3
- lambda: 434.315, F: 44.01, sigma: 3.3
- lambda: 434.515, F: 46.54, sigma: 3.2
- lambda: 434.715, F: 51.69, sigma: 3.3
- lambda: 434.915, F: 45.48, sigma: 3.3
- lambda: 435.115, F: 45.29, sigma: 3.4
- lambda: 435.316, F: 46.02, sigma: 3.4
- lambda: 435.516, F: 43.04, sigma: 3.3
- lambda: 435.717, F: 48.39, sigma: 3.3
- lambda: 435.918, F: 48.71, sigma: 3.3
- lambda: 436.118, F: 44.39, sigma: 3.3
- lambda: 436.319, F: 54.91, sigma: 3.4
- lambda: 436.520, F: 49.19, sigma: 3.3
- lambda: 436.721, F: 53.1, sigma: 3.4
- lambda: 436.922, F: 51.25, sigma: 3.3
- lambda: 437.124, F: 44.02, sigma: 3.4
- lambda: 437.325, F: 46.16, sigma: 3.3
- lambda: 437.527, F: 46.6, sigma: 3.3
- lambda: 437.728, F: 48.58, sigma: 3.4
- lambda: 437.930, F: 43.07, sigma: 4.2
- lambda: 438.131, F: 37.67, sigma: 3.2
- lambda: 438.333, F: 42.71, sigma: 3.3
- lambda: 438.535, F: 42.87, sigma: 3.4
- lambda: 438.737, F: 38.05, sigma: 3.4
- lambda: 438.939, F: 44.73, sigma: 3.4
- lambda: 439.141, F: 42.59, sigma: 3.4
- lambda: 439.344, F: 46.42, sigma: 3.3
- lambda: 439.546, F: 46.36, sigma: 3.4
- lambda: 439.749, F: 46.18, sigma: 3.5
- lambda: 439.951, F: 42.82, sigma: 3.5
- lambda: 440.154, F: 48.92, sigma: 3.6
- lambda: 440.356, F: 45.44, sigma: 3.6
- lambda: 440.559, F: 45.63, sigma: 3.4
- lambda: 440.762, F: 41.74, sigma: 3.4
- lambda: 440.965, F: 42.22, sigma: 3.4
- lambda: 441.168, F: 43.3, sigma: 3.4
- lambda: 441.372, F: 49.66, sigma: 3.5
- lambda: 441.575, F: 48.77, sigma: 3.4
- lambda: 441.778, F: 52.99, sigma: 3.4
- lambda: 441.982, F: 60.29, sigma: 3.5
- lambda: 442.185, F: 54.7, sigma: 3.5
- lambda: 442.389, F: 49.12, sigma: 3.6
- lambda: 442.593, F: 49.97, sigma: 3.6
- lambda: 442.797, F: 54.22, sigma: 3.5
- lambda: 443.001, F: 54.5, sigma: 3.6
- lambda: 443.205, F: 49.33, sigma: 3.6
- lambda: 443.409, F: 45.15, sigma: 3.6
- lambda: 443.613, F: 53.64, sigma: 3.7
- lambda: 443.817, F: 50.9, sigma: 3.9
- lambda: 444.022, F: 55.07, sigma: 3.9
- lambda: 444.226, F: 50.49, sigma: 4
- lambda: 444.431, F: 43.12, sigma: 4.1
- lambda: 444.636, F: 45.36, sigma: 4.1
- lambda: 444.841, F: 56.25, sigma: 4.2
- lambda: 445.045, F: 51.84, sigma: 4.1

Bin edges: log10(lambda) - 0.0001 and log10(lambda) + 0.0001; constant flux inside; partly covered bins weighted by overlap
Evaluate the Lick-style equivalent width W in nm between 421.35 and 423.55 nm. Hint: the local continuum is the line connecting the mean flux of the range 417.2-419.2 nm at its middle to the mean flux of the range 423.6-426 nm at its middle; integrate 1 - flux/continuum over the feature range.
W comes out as 0.07 nm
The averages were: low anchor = 37.1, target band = 39.2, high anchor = 42.4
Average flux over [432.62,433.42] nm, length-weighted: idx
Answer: 47.5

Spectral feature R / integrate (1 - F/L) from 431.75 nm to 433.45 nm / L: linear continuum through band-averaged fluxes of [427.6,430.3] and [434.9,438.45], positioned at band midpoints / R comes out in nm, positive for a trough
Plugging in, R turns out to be -0.15 nm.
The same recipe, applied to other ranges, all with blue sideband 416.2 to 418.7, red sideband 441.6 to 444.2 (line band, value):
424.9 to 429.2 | 0.13 nm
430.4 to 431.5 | 0.64 nm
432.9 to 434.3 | 0.05 nm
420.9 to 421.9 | -0.05 nm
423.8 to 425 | -0.07 nm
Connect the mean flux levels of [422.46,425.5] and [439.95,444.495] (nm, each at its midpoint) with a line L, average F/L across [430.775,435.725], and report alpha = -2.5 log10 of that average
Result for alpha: 0.28 mag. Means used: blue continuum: 40.8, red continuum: 49.4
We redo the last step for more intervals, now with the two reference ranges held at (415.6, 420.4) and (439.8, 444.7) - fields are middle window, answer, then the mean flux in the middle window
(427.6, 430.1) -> 0.12 mag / 37.9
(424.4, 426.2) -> -0.04 mag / 42.1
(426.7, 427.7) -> 0.03 mag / 40.5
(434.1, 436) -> -0.02 mag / 46.3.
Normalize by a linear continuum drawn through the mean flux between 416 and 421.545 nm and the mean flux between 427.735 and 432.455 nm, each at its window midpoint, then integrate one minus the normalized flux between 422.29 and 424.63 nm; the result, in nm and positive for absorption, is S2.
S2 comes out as -0.44 nm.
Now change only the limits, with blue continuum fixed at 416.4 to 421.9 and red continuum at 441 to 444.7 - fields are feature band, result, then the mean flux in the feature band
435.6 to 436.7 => -0.06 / 49.3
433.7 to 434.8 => 0.03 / 44.4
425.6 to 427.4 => -0.03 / 42.5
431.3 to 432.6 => 0.96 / 11.9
